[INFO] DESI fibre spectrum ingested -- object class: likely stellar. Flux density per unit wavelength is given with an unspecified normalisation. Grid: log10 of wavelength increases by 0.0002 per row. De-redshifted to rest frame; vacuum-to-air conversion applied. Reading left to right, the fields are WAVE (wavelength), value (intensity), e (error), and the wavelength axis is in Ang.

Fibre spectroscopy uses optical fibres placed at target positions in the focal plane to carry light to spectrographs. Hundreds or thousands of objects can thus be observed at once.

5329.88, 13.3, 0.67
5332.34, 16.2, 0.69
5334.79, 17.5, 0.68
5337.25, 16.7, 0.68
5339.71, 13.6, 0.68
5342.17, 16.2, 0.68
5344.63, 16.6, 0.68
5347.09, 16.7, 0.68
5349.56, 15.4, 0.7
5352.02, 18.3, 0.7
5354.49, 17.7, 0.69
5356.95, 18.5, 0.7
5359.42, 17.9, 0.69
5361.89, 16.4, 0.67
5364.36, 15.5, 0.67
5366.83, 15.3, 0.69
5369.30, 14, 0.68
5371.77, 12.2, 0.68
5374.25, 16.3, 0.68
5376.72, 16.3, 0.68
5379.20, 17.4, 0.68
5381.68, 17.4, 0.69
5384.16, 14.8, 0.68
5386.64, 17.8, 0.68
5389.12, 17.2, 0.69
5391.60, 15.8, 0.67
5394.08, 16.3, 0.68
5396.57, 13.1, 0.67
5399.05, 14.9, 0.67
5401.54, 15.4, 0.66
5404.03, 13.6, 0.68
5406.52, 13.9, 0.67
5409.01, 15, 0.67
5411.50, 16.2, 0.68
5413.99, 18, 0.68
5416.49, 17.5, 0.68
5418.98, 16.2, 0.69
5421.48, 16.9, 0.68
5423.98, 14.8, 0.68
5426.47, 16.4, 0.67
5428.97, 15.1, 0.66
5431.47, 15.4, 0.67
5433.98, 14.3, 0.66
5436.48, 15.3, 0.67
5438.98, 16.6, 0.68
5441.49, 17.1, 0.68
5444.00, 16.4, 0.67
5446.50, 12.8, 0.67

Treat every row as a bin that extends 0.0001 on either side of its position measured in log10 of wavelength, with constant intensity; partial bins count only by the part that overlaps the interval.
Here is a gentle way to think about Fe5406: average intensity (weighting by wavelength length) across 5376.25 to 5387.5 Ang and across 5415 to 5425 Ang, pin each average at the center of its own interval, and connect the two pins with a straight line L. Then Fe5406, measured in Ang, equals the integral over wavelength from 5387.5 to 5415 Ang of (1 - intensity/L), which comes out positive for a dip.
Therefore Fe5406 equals 1.9 Ang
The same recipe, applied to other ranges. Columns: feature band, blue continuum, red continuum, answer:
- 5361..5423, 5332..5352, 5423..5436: -0.31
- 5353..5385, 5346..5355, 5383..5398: 0.55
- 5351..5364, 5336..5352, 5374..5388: -1.05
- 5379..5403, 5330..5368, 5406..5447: 0.31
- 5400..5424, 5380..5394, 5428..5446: 0.48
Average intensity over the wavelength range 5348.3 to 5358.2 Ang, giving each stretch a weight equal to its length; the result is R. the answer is 17.5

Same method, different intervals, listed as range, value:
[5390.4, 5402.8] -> 15.1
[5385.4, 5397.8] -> 16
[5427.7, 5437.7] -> 15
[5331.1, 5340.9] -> 16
